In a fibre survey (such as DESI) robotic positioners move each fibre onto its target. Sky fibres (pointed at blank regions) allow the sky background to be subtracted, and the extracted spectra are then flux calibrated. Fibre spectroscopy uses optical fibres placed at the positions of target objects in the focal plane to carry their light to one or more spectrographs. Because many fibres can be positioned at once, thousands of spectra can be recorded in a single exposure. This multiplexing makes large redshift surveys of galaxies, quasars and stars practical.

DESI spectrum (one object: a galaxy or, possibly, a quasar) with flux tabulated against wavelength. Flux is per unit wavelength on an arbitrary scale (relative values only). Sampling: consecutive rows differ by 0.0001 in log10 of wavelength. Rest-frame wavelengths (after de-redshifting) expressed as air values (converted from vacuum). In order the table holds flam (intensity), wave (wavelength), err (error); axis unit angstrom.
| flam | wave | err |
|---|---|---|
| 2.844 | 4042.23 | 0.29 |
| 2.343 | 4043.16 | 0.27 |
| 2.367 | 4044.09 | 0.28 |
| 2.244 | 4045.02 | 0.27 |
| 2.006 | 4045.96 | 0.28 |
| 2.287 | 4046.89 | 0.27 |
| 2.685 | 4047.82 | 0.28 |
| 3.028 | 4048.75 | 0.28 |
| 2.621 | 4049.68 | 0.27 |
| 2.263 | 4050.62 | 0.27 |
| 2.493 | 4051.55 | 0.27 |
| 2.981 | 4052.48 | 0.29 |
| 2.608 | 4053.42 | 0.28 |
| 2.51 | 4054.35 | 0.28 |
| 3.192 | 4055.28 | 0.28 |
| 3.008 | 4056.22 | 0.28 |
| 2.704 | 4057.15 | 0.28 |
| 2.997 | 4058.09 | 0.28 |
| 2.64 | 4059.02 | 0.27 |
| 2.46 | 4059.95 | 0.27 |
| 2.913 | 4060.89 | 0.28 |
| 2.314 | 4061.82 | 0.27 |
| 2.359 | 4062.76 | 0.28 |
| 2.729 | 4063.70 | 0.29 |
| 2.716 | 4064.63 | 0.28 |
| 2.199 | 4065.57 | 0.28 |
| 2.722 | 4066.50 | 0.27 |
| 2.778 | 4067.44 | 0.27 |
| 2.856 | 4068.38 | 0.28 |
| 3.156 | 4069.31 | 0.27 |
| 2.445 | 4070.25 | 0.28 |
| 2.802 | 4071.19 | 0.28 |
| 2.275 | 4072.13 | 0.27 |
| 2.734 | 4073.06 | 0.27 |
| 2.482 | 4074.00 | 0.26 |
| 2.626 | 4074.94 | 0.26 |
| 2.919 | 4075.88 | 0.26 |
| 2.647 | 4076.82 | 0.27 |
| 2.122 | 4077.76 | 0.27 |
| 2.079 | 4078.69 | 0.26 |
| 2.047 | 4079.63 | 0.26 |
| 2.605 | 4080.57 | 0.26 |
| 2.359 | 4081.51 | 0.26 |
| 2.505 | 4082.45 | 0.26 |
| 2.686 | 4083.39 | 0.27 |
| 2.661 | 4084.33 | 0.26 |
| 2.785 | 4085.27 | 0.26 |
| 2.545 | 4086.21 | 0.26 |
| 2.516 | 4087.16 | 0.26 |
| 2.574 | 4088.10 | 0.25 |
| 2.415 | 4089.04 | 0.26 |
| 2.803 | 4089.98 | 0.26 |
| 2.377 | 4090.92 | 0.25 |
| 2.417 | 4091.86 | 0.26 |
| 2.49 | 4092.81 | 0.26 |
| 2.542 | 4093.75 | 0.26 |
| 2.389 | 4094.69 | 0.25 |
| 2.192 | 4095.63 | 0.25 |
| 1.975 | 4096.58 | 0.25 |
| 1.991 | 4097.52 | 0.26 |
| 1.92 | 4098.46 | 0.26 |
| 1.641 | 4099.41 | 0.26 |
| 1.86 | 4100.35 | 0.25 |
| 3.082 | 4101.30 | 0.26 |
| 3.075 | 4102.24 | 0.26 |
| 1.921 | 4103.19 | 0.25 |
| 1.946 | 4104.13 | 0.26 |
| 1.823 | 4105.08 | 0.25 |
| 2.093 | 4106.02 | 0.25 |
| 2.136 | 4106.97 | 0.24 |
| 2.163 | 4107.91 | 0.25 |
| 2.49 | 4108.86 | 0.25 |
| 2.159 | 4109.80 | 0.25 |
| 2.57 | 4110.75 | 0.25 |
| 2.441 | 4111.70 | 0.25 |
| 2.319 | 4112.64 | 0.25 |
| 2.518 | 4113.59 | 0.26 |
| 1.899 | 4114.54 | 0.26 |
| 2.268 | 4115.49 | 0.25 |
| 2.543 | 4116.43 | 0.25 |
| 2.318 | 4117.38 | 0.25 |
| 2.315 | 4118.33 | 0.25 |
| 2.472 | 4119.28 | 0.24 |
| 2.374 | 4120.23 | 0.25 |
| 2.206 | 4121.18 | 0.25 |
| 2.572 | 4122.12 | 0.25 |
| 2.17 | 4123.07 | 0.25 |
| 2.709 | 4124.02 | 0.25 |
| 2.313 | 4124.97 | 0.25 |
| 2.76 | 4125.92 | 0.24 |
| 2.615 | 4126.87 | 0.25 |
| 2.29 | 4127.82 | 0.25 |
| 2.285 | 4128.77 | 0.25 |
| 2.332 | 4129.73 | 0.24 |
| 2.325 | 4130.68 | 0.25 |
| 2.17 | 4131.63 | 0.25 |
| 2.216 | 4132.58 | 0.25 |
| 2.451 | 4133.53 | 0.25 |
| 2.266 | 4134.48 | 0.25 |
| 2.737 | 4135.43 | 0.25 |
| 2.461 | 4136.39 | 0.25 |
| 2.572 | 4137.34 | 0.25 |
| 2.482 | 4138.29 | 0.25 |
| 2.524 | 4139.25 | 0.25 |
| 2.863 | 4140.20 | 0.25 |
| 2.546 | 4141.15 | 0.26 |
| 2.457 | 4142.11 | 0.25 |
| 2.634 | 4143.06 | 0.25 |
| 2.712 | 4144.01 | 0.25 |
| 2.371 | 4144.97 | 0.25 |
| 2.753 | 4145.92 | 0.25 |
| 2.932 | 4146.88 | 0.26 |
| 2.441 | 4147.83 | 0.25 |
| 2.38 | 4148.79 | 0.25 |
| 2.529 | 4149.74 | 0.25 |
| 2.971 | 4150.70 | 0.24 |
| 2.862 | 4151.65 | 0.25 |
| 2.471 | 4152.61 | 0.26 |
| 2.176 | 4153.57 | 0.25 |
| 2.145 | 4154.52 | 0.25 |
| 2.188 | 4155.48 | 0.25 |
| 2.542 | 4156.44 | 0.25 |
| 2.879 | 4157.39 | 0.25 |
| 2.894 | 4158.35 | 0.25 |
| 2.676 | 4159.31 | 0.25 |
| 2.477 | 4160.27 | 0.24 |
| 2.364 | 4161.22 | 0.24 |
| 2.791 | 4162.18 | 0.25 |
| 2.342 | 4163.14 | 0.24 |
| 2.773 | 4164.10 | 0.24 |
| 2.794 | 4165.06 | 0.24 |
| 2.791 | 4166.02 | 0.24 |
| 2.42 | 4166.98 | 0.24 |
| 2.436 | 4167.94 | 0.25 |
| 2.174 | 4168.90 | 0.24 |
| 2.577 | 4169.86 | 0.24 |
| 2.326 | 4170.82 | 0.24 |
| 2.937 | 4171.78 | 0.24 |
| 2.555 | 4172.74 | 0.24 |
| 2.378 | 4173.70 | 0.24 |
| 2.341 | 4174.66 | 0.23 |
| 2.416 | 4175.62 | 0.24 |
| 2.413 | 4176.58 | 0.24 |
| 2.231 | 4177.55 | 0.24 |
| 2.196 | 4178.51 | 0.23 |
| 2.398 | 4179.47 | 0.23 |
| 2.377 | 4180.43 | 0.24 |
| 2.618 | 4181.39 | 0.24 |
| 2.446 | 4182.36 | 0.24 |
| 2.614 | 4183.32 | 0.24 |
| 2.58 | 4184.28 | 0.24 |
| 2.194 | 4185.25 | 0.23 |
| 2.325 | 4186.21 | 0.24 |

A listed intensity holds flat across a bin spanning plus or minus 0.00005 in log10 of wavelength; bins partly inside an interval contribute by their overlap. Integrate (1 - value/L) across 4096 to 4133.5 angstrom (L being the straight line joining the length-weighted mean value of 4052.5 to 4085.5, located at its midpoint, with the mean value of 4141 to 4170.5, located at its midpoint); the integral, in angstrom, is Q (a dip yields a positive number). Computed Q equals 4.3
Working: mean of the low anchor 2.62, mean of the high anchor 2.56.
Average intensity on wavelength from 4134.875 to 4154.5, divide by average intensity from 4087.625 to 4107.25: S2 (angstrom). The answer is 1.14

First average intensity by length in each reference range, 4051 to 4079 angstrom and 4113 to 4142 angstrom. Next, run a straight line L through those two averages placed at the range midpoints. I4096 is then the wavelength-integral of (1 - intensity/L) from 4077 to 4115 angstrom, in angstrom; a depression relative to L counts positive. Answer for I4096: 3.1 angstrom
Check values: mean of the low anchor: 2.65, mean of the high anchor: 2.42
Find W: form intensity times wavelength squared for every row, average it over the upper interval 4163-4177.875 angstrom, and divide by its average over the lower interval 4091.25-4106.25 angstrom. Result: 1.17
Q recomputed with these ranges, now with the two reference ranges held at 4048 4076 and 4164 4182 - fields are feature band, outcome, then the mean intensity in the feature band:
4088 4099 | 1.2 angstrom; 2.33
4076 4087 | 0.7 angstrom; 2.47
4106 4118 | 1.3 angstrom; 2.31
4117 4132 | 1.0 angstrom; 2.39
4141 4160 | -0.5 angstrom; 2.58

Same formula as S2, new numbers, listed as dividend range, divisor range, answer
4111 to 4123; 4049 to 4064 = 0.88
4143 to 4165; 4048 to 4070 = 0.95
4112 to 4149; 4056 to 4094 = 0.95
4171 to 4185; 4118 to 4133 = 1.03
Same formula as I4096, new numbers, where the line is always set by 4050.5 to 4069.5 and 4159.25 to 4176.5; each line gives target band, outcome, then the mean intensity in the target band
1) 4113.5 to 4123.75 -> 1.1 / 2.33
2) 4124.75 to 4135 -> 0.9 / 2.37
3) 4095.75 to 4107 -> 2.2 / 2.12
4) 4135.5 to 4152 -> -0.3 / 2.62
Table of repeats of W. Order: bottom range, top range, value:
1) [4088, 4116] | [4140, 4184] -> 1.14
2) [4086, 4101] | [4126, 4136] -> 1.06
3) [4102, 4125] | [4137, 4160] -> 1.14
